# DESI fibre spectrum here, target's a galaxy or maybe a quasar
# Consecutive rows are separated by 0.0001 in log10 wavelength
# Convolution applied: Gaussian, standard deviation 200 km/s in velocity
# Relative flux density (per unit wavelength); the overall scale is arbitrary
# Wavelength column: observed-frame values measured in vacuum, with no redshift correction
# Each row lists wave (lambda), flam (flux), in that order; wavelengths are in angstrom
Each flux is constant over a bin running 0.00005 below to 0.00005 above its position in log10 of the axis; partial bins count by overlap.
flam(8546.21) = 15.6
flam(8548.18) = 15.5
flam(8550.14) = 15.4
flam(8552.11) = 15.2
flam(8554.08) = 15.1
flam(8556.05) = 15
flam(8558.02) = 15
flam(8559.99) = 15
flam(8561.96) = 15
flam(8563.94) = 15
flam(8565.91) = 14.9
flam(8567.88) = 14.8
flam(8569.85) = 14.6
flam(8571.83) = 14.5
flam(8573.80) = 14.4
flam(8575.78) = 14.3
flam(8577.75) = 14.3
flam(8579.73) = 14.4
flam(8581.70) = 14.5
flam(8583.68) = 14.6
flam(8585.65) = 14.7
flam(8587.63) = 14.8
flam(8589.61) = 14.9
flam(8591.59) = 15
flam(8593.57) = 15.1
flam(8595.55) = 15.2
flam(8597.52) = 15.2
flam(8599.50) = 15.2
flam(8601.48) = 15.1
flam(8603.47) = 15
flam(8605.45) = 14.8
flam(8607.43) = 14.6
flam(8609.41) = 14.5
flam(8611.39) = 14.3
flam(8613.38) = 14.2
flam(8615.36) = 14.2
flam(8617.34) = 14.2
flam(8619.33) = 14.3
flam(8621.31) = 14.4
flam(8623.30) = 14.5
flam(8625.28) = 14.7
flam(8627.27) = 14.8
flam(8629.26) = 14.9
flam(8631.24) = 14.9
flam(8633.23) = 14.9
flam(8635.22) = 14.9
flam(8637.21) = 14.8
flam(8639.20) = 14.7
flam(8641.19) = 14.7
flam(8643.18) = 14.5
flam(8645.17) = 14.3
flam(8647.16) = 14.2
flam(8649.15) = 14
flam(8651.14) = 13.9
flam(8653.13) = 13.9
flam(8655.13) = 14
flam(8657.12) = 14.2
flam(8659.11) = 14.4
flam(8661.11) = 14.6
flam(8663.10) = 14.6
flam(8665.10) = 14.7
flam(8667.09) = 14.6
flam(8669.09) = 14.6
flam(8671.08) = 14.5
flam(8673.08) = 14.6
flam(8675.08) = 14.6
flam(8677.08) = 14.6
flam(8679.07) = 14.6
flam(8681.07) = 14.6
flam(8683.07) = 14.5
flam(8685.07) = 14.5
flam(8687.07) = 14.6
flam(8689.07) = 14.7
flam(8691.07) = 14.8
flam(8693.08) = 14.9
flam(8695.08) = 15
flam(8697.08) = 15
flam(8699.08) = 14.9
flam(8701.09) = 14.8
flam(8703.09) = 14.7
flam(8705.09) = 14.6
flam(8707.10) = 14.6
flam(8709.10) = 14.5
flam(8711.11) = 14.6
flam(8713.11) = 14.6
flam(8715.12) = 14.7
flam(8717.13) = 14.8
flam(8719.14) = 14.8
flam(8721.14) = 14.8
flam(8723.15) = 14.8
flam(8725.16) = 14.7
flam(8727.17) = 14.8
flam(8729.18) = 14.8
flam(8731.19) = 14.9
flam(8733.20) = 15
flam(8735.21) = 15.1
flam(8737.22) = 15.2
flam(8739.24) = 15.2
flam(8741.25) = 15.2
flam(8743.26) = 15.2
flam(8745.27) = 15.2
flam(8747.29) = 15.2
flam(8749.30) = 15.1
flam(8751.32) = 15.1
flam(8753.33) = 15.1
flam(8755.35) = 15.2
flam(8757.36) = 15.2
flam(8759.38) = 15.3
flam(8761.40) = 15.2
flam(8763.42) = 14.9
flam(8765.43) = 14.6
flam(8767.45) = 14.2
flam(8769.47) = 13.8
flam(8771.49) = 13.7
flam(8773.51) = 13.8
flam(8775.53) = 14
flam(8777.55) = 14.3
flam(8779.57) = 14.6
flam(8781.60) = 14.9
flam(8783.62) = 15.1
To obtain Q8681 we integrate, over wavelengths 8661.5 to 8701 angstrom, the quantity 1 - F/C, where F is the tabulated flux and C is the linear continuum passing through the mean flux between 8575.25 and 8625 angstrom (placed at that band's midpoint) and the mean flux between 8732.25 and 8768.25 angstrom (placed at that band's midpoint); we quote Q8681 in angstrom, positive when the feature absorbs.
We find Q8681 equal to 0.5 angstrom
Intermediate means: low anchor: 14.7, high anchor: 15.1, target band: 14.7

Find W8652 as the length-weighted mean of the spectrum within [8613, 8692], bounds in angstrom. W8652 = 14.5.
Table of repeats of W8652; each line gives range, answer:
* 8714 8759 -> 15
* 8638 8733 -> 14.6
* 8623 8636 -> 14.8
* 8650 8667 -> 14.3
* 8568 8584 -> 14.5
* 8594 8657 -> 14.6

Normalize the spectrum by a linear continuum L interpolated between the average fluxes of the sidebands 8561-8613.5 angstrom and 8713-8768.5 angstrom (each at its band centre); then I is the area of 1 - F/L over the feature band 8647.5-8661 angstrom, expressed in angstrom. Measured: 0.67 angstrom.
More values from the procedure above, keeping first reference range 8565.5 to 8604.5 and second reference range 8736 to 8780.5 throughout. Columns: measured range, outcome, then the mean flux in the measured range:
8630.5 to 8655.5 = 0.56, 14.4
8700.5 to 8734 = 0.12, 14.7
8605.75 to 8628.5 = 0.51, 14.4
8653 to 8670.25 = 0.41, 14.4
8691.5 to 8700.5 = -0.09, 14.9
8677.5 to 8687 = 0.14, 14.6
